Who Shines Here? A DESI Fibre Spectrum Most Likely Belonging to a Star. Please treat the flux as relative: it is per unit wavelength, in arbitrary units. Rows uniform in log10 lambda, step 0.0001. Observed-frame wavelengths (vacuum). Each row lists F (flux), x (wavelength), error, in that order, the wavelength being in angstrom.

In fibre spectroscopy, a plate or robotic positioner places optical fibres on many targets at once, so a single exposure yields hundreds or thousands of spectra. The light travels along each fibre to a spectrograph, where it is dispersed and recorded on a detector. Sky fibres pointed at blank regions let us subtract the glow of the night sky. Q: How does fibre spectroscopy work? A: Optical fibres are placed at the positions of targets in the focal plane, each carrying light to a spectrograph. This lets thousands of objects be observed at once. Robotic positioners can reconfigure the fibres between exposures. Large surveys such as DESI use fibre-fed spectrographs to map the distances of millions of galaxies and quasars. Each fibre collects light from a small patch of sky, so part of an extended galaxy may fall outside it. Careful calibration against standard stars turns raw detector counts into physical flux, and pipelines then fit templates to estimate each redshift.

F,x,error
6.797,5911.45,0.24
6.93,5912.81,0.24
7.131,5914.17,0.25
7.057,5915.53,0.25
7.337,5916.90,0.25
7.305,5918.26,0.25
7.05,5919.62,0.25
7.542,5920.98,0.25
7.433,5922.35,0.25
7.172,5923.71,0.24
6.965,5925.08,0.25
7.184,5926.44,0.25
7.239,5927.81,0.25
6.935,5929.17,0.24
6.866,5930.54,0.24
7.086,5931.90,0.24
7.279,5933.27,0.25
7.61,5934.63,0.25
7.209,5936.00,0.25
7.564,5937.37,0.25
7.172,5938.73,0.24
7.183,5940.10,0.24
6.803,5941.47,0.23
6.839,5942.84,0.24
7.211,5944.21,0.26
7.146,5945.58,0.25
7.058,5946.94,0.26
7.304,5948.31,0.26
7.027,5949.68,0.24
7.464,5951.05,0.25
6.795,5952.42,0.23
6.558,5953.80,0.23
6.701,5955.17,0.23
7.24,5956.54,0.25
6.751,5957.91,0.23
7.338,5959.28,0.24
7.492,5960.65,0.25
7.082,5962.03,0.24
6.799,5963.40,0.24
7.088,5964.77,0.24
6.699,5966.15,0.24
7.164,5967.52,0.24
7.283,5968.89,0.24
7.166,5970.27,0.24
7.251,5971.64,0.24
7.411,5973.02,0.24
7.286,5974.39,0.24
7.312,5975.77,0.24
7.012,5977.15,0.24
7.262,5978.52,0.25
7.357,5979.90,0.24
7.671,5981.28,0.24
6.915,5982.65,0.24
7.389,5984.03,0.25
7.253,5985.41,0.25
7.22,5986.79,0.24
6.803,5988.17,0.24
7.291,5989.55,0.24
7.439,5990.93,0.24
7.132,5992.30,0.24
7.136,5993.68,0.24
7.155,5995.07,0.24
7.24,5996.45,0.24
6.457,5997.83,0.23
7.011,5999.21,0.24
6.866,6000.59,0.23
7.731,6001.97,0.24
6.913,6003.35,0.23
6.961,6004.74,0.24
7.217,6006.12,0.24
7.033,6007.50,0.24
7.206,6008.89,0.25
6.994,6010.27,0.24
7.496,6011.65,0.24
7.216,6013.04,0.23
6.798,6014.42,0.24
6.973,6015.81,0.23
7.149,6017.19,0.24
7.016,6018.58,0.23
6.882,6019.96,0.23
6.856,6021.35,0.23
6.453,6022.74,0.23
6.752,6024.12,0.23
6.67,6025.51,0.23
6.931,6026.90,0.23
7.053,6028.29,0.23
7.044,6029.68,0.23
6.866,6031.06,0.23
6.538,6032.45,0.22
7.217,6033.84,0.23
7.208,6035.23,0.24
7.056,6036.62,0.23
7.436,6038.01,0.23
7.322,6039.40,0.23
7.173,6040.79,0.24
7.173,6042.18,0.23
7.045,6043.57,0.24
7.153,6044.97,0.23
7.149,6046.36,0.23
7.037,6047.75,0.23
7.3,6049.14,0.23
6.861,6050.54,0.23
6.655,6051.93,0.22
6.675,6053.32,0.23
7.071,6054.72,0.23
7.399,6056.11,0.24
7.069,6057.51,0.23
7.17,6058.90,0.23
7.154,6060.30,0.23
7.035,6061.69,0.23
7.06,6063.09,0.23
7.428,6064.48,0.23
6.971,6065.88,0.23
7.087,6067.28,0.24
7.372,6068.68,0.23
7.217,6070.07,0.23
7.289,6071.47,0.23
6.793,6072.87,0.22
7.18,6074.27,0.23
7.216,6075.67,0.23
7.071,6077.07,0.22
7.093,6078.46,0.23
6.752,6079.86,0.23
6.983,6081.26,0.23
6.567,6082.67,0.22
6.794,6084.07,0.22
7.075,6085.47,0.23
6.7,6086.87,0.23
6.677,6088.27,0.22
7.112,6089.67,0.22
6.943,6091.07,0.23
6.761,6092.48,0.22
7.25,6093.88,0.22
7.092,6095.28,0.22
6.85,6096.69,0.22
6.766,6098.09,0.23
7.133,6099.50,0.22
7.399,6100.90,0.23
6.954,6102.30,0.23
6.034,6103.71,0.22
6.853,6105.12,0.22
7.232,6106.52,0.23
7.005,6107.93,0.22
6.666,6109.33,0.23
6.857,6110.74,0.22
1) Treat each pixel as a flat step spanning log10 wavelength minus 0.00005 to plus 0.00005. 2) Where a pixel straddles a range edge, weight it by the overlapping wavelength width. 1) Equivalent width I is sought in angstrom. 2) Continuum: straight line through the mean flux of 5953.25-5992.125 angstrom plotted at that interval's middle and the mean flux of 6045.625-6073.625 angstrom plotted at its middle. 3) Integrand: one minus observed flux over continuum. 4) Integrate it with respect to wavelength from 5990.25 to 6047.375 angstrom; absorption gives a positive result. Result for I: 0.6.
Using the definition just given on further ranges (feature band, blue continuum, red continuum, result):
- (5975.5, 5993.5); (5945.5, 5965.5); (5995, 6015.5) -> -0.4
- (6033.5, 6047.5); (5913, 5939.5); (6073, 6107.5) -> -0.3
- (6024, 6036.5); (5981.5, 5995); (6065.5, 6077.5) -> 0.4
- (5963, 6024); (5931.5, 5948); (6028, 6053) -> 0.1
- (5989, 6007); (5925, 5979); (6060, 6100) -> -0.1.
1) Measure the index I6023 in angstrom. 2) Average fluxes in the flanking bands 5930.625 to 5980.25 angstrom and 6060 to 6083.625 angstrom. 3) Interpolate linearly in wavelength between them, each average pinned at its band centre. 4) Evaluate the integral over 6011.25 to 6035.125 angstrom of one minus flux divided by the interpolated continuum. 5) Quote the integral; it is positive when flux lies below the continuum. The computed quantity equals 0.5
